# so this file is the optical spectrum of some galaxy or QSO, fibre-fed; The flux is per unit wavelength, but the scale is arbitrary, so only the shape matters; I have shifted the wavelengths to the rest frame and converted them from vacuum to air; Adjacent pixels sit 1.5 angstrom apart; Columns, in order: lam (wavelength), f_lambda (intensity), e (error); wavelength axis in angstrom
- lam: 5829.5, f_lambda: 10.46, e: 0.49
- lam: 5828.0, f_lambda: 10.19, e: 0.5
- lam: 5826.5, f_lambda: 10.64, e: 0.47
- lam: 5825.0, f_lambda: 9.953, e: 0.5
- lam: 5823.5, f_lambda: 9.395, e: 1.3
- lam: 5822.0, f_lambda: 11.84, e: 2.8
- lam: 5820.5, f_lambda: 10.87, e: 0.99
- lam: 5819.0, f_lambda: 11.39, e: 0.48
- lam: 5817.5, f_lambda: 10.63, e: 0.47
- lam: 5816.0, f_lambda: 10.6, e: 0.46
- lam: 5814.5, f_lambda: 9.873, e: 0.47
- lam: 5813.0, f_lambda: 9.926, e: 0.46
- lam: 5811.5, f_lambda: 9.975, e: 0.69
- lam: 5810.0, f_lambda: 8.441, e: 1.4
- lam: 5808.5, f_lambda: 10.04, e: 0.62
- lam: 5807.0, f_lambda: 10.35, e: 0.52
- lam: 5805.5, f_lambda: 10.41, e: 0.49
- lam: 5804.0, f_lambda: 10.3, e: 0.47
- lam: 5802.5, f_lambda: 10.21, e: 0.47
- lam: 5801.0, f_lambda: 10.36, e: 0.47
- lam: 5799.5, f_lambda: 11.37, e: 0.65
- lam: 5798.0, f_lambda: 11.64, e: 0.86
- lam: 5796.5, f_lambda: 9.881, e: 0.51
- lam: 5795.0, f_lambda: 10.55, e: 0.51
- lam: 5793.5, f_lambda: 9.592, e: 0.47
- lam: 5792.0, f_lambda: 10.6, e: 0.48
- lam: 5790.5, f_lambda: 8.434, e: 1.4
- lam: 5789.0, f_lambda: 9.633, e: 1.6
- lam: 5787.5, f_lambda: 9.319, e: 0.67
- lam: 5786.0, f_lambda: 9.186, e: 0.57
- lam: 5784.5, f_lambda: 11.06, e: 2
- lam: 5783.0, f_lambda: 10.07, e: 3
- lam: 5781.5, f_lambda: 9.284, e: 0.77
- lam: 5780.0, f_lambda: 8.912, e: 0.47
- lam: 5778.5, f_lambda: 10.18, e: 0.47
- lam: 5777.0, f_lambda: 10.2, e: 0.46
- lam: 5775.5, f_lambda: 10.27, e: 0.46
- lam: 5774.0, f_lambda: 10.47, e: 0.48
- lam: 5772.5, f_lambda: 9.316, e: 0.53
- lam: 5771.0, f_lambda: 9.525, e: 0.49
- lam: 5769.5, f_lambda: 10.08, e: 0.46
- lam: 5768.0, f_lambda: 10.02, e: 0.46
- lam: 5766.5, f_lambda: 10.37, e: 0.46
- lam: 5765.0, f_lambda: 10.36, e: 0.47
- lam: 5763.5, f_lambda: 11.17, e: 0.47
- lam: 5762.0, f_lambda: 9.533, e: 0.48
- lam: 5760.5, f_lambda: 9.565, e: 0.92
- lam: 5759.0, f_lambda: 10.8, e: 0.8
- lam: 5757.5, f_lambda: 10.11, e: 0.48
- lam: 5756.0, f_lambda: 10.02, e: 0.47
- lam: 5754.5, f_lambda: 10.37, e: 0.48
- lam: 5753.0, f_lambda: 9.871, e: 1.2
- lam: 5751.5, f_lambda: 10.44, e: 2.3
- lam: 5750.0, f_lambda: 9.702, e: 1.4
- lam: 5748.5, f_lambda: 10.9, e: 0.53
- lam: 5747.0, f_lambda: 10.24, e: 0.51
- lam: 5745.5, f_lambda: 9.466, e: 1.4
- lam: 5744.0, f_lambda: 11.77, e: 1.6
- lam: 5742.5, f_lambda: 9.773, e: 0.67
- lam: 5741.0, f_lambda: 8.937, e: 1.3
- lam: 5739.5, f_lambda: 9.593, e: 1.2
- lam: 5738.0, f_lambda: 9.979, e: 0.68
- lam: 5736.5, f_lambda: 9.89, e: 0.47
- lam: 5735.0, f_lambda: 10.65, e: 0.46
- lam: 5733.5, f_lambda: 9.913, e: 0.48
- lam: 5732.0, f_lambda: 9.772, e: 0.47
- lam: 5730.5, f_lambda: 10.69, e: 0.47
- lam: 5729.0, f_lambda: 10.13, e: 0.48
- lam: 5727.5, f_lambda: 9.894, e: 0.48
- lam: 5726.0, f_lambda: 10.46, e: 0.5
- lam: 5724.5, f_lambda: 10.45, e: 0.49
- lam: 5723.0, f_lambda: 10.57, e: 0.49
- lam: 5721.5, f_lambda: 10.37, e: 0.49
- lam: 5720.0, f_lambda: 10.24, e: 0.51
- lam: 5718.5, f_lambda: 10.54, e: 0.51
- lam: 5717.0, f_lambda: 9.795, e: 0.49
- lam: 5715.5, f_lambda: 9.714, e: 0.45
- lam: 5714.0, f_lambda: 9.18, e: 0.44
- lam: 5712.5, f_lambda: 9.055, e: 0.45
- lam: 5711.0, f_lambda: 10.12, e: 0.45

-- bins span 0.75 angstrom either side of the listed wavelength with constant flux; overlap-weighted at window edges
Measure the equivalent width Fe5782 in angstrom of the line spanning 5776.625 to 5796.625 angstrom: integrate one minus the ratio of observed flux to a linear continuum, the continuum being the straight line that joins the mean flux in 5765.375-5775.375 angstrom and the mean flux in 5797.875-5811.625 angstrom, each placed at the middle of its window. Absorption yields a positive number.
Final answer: 0.7 angstrom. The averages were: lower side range 10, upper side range 10.3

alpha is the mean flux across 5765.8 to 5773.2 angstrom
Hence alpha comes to 9.86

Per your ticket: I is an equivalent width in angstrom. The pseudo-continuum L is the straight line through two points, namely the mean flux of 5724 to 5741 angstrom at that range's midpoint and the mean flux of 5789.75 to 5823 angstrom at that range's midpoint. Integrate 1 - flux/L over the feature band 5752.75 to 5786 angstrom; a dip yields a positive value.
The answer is 0.5 angstrom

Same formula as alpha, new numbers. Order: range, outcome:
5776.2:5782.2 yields 9.65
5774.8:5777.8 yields 10.2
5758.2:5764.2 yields 10.3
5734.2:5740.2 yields 10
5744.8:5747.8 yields 9.88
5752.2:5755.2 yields 10.1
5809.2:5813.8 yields 9.46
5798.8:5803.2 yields 10.6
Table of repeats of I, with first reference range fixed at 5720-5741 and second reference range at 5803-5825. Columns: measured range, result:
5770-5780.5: 0.4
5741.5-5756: -0.1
